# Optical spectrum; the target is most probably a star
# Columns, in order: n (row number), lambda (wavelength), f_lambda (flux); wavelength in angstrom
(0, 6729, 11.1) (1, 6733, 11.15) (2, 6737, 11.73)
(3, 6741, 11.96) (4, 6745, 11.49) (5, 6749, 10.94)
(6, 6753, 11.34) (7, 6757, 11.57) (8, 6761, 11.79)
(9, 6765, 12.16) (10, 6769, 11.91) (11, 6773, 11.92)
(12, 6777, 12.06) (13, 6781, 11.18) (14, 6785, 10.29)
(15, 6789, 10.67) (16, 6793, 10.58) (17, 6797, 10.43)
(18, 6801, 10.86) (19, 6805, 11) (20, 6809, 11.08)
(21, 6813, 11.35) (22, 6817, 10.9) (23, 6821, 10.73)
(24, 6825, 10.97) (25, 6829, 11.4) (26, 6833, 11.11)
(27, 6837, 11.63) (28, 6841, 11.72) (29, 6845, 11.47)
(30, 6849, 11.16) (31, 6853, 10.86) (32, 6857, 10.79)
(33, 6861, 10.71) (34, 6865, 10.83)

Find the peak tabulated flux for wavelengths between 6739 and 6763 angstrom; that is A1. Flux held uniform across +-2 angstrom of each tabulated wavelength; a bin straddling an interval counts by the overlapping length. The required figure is 11.96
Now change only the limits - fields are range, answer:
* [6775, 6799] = 12.06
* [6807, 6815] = 11.35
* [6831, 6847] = 11.72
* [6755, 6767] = 12.16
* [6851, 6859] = 10.86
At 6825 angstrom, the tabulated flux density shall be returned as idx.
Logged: 10.97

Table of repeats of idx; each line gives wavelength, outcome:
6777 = 12.06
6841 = 11.72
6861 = 10.71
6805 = 11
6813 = 11.35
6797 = 10.43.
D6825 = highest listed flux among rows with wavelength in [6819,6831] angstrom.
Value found 11.4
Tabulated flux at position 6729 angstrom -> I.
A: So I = 11.1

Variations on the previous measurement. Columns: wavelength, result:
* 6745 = 11.49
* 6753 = 11.34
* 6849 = 11.16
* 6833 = 11.11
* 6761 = 11.79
